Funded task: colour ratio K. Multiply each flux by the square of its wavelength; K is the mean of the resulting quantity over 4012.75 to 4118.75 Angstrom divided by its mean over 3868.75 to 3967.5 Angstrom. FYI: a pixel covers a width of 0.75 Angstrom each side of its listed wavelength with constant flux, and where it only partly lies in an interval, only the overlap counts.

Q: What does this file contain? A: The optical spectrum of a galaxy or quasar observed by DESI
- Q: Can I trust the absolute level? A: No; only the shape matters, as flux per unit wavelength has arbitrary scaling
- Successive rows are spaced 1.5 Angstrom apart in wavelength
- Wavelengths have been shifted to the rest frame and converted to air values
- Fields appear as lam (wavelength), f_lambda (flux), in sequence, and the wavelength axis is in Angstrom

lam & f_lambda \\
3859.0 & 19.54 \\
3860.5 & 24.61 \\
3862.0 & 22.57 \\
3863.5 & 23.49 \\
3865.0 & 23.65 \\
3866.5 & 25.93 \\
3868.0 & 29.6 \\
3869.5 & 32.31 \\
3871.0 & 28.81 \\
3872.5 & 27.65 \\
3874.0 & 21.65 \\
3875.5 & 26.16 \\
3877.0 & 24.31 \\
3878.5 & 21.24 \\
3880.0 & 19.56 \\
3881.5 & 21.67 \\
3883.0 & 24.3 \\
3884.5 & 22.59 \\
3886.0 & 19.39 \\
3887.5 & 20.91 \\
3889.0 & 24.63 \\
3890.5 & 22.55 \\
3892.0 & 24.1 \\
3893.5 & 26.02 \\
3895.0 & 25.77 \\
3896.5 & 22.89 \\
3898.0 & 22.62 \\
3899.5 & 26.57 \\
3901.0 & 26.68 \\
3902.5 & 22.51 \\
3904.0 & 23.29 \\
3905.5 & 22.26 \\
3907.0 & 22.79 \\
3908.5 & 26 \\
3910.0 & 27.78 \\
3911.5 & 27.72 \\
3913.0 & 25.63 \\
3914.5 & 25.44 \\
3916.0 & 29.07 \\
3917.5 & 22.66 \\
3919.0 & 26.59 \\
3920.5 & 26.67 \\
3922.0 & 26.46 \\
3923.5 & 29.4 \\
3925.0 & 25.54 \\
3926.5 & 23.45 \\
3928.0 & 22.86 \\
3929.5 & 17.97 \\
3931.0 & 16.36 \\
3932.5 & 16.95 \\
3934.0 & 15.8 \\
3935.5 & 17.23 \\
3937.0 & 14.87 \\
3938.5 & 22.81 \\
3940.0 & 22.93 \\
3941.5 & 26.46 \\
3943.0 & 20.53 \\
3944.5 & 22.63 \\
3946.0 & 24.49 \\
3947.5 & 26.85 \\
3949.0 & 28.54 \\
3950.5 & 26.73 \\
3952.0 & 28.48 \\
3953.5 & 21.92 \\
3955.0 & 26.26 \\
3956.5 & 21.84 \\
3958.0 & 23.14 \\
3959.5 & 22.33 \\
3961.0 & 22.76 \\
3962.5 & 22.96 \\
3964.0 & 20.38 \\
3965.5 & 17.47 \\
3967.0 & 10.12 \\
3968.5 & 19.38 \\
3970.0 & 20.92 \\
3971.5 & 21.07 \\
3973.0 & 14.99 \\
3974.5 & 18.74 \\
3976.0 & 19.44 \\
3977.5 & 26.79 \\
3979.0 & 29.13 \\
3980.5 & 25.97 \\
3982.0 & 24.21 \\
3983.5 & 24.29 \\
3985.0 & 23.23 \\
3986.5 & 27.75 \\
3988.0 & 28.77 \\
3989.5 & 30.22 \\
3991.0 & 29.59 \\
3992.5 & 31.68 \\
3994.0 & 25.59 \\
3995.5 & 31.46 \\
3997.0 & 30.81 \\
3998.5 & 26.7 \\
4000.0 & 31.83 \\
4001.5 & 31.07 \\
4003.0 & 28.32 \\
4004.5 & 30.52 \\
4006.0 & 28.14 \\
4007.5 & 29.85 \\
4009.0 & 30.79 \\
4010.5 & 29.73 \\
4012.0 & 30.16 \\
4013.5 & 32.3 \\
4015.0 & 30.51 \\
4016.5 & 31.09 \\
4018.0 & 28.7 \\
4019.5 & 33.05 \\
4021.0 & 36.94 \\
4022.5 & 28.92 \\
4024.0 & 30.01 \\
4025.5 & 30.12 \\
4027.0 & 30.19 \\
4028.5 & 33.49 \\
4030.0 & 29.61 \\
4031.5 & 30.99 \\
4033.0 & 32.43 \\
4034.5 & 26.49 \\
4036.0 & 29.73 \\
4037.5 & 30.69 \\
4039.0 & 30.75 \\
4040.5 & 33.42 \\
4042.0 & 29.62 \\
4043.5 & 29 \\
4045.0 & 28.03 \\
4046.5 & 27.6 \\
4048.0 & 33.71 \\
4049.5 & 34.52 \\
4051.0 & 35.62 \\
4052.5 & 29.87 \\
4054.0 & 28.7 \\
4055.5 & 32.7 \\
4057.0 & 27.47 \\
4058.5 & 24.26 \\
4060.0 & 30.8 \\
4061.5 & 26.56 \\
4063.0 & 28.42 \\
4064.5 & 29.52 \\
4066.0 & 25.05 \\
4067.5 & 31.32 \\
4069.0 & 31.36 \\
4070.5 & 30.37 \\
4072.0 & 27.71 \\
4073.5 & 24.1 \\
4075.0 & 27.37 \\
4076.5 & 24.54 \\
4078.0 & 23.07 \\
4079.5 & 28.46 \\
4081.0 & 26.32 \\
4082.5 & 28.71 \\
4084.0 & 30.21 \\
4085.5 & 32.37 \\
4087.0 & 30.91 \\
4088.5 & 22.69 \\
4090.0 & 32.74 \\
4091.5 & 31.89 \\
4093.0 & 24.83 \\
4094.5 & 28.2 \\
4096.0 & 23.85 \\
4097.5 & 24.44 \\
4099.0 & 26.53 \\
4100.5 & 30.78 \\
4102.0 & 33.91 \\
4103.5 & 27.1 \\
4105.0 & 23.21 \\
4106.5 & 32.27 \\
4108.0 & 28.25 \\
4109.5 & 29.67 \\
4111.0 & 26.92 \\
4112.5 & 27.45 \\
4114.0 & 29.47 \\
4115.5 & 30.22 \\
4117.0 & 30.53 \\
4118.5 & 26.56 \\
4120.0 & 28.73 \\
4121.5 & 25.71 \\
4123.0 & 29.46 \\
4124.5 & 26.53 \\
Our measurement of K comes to 1.34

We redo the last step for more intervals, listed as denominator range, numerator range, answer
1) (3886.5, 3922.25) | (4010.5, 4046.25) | 1.31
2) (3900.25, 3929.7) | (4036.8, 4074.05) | 1.26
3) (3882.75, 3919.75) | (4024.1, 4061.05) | 1.33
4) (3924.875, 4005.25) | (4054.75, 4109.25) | 1.25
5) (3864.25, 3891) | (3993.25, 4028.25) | 1.34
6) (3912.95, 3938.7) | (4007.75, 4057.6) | 1.45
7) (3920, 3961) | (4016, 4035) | 1.41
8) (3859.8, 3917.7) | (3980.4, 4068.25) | 1.30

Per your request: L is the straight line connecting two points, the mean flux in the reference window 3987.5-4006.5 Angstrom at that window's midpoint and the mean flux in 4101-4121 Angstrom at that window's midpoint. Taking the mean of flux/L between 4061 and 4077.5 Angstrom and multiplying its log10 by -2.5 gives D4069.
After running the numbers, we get 0.05 mag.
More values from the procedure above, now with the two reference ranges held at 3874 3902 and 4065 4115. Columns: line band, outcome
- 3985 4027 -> -0.152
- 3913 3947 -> 0.076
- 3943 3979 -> 0.131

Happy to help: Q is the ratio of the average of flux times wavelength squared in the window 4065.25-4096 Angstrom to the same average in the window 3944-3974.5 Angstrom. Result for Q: 1.35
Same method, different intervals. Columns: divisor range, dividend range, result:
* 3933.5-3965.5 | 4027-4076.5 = 1.37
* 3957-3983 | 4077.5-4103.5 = 1.41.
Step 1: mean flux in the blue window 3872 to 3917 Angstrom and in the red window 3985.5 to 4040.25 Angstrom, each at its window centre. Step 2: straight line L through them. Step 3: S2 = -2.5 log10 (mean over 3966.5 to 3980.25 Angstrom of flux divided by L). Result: 0.35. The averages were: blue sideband 24.1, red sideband 30.2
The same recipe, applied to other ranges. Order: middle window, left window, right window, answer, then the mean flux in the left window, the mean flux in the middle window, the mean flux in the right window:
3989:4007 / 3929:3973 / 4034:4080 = -0.20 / 21.3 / 29.7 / 29.1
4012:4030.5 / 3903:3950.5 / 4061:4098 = -0.19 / 23.5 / 31.2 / 27.8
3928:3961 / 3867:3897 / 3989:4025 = 0.23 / 24.3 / 22.2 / 30.3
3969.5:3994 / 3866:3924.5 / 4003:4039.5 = 0.16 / 24.9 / 24.9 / 30.6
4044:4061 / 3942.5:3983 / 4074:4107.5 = -0.15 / 22.5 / 30.2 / 27.9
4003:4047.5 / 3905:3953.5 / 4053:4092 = -0.14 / 23.7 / 30.4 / 28.4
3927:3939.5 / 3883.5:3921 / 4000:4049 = 0.38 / 24.5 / 18.3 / 30.5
